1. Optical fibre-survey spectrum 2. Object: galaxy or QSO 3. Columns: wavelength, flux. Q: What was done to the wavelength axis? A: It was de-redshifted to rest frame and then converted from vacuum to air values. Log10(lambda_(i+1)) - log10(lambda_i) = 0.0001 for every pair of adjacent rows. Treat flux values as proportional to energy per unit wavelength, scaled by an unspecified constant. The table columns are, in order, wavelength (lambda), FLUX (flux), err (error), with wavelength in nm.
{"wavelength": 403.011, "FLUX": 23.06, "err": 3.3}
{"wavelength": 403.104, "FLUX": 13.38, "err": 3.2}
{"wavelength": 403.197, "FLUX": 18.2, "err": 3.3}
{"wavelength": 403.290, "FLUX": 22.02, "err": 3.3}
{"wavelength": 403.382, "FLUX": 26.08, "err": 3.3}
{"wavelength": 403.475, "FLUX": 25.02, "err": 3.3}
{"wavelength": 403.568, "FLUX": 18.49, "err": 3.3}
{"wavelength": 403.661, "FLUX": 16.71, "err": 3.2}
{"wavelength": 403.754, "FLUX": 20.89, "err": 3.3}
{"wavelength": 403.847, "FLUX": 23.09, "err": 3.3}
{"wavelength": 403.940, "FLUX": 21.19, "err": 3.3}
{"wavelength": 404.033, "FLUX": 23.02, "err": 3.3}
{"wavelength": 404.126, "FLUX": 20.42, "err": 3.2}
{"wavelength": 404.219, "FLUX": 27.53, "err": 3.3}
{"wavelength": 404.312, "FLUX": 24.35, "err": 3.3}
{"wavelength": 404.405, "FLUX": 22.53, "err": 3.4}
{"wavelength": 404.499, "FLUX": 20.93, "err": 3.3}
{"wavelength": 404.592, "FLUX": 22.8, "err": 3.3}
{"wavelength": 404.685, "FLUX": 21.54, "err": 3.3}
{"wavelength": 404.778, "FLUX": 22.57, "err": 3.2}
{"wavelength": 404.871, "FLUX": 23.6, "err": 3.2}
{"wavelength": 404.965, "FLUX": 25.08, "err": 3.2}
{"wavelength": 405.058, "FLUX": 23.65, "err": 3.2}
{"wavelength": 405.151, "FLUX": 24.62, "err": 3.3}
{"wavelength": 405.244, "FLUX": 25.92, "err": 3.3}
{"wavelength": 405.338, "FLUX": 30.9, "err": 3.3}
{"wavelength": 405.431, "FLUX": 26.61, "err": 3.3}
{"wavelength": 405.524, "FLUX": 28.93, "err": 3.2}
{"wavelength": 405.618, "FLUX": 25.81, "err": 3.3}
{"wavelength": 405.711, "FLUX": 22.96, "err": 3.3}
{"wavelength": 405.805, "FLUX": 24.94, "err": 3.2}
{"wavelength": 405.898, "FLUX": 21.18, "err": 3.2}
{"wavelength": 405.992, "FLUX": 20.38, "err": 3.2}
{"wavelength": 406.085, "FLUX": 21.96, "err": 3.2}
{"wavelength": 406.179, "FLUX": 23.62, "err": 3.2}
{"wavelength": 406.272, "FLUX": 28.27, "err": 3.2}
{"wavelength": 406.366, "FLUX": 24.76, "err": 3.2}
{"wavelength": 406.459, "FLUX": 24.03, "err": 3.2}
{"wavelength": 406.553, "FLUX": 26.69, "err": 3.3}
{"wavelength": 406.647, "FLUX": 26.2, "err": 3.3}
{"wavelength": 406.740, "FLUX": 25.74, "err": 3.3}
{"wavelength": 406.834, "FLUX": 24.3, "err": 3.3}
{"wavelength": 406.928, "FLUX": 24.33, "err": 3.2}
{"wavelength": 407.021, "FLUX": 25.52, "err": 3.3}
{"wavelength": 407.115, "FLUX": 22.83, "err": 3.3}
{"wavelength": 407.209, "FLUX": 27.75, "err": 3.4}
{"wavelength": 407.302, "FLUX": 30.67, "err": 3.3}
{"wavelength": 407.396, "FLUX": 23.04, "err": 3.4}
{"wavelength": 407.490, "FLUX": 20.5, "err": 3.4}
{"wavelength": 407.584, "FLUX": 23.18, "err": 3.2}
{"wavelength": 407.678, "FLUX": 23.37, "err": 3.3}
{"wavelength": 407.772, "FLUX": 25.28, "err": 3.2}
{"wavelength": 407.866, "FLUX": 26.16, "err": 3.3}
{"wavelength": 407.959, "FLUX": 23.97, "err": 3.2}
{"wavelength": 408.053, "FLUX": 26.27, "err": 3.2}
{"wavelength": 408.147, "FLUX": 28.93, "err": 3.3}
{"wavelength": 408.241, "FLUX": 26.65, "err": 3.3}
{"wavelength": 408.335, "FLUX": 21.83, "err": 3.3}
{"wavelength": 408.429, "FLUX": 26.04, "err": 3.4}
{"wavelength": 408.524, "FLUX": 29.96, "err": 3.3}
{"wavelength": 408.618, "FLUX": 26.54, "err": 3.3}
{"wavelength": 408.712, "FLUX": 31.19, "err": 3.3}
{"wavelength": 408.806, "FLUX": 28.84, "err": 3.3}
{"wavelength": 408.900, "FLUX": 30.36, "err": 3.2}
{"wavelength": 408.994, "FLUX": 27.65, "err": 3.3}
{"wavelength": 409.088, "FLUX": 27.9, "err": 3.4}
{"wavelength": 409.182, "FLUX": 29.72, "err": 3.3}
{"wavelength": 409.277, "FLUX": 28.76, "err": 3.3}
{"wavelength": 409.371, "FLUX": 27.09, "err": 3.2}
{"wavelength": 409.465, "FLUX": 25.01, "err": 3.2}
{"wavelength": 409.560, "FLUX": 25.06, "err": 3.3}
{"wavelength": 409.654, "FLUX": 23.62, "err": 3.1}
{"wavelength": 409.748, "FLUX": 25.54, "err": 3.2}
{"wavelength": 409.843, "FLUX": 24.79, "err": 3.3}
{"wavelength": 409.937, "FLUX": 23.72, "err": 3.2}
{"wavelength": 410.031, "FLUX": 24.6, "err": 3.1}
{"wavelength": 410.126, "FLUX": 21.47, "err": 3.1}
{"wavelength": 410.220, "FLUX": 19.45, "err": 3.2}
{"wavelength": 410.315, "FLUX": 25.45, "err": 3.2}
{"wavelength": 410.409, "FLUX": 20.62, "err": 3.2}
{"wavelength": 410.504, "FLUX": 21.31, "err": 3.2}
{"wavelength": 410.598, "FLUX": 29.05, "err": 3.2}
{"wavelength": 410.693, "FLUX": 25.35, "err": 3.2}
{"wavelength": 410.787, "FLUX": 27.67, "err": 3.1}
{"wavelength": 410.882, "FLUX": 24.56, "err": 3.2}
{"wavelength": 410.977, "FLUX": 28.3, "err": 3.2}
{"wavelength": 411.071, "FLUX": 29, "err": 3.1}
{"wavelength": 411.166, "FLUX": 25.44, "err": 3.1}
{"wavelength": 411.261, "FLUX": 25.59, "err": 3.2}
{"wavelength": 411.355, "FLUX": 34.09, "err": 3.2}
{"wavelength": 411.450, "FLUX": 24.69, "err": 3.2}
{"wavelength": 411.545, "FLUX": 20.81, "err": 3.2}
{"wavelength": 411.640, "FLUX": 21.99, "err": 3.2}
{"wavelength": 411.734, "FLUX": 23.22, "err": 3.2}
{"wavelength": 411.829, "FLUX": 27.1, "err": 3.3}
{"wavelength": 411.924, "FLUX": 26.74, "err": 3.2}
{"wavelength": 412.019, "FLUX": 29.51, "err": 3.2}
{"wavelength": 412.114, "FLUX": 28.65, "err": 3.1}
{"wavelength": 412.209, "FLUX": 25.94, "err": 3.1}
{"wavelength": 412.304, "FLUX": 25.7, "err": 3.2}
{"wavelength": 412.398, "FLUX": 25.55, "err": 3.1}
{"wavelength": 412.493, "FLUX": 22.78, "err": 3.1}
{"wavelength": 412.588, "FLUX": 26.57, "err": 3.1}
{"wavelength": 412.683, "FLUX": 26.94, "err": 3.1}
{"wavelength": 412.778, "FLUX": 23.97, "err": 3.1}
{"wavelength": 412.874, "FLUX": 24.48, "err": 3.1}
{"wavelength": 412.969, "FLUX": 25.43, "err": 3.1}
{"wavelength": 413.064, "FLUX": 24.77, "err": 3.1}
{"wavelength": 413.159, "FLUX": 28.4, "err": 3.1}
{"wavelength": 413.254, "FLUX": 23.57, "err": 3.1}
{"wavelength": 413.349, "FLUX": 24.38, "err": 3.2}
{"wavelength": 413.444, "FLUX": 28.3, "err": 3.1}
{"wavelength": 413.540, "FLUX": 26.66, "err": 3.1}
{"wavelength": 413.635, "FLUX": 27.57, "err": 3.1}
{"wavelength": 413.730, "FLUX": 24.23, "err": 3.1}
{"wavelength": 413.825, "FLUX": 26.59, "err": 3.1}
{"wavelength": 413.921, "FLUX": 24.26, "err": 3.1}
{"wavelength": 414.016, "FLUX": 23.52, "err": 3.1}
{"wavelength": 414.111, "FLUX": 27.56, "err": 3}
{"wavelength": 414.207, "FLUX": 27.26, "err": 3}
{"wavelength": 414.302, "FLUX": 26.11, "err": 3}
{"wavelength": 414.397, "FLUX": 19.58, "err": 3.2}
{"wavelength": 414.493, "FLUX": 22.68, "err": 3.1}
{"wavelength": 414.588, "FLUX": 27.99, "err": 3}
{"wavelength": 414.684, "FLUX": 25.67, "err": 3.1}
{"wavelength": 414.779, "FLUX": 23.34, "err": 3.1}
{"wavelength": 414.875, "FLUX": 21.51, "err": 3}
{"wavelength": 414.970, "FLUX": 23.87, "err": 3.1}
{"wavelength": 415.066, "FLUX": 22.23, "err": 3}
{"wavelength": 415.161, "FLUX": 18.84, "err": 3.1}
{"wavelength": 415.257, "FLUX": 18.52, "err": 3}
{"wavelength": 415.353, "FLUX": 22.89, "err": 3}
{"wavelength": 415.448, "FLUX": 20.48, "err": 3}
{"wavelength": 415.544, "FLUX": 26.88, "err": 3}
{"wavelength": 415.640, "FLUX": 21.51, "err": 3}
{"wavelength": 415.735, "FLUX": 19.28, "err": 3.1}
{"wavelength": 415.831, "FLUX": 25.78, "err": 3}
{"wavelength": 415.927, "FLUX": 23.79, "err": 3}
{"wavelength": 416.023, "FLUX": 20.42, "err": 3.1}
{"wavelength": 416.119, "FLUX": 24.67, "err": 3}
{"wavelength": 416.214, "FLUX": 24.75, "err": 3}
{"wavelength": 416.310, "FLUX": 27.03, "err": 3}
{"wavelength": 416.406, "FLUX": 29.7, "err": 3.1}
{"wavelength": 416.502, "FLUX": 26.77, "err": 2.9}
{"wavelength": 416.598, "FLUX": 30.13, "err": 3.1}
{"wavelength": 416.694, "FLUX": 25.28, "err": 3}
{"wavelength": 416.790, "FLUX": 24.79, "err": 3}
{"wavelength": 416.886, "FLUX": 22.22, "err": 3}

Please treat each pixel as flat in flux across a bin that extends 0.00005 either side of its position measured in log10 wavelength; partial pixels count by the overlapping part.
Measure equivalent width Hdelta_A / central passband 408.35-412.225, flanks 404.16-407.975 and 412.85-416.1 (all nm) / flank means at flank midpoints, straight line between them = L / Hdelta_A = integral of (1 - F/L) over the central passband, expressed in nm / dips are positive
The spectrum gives -0.28 nm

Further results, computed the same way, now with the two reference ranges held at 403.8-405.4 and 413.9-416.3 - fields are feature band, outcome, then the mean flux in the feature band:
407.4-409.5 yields -0.26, 26.5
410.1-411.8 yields -0.10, 25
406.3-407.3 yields -0.08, 25.5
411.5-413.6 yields -0.18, 25.5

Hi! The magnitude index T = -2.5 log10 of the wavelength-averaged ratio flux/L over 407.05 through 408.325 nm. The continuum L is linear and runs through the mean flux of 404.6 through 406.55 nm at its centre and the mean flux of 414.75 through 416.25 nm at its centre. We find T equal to -0.05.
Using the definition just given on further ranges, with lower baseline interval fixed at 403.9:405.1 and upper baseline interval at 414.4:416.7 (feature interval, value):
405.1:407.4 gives -0.10 mag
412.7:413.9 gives -0.09 mag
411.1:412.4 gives -0.11 mag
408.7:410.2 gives -0.13 mag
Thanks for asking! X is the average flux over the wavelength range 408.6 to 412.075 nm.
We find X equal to 26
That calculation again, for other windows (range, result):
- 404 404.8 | 22.9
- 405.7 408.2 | 24.7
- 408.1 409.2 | 27.9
